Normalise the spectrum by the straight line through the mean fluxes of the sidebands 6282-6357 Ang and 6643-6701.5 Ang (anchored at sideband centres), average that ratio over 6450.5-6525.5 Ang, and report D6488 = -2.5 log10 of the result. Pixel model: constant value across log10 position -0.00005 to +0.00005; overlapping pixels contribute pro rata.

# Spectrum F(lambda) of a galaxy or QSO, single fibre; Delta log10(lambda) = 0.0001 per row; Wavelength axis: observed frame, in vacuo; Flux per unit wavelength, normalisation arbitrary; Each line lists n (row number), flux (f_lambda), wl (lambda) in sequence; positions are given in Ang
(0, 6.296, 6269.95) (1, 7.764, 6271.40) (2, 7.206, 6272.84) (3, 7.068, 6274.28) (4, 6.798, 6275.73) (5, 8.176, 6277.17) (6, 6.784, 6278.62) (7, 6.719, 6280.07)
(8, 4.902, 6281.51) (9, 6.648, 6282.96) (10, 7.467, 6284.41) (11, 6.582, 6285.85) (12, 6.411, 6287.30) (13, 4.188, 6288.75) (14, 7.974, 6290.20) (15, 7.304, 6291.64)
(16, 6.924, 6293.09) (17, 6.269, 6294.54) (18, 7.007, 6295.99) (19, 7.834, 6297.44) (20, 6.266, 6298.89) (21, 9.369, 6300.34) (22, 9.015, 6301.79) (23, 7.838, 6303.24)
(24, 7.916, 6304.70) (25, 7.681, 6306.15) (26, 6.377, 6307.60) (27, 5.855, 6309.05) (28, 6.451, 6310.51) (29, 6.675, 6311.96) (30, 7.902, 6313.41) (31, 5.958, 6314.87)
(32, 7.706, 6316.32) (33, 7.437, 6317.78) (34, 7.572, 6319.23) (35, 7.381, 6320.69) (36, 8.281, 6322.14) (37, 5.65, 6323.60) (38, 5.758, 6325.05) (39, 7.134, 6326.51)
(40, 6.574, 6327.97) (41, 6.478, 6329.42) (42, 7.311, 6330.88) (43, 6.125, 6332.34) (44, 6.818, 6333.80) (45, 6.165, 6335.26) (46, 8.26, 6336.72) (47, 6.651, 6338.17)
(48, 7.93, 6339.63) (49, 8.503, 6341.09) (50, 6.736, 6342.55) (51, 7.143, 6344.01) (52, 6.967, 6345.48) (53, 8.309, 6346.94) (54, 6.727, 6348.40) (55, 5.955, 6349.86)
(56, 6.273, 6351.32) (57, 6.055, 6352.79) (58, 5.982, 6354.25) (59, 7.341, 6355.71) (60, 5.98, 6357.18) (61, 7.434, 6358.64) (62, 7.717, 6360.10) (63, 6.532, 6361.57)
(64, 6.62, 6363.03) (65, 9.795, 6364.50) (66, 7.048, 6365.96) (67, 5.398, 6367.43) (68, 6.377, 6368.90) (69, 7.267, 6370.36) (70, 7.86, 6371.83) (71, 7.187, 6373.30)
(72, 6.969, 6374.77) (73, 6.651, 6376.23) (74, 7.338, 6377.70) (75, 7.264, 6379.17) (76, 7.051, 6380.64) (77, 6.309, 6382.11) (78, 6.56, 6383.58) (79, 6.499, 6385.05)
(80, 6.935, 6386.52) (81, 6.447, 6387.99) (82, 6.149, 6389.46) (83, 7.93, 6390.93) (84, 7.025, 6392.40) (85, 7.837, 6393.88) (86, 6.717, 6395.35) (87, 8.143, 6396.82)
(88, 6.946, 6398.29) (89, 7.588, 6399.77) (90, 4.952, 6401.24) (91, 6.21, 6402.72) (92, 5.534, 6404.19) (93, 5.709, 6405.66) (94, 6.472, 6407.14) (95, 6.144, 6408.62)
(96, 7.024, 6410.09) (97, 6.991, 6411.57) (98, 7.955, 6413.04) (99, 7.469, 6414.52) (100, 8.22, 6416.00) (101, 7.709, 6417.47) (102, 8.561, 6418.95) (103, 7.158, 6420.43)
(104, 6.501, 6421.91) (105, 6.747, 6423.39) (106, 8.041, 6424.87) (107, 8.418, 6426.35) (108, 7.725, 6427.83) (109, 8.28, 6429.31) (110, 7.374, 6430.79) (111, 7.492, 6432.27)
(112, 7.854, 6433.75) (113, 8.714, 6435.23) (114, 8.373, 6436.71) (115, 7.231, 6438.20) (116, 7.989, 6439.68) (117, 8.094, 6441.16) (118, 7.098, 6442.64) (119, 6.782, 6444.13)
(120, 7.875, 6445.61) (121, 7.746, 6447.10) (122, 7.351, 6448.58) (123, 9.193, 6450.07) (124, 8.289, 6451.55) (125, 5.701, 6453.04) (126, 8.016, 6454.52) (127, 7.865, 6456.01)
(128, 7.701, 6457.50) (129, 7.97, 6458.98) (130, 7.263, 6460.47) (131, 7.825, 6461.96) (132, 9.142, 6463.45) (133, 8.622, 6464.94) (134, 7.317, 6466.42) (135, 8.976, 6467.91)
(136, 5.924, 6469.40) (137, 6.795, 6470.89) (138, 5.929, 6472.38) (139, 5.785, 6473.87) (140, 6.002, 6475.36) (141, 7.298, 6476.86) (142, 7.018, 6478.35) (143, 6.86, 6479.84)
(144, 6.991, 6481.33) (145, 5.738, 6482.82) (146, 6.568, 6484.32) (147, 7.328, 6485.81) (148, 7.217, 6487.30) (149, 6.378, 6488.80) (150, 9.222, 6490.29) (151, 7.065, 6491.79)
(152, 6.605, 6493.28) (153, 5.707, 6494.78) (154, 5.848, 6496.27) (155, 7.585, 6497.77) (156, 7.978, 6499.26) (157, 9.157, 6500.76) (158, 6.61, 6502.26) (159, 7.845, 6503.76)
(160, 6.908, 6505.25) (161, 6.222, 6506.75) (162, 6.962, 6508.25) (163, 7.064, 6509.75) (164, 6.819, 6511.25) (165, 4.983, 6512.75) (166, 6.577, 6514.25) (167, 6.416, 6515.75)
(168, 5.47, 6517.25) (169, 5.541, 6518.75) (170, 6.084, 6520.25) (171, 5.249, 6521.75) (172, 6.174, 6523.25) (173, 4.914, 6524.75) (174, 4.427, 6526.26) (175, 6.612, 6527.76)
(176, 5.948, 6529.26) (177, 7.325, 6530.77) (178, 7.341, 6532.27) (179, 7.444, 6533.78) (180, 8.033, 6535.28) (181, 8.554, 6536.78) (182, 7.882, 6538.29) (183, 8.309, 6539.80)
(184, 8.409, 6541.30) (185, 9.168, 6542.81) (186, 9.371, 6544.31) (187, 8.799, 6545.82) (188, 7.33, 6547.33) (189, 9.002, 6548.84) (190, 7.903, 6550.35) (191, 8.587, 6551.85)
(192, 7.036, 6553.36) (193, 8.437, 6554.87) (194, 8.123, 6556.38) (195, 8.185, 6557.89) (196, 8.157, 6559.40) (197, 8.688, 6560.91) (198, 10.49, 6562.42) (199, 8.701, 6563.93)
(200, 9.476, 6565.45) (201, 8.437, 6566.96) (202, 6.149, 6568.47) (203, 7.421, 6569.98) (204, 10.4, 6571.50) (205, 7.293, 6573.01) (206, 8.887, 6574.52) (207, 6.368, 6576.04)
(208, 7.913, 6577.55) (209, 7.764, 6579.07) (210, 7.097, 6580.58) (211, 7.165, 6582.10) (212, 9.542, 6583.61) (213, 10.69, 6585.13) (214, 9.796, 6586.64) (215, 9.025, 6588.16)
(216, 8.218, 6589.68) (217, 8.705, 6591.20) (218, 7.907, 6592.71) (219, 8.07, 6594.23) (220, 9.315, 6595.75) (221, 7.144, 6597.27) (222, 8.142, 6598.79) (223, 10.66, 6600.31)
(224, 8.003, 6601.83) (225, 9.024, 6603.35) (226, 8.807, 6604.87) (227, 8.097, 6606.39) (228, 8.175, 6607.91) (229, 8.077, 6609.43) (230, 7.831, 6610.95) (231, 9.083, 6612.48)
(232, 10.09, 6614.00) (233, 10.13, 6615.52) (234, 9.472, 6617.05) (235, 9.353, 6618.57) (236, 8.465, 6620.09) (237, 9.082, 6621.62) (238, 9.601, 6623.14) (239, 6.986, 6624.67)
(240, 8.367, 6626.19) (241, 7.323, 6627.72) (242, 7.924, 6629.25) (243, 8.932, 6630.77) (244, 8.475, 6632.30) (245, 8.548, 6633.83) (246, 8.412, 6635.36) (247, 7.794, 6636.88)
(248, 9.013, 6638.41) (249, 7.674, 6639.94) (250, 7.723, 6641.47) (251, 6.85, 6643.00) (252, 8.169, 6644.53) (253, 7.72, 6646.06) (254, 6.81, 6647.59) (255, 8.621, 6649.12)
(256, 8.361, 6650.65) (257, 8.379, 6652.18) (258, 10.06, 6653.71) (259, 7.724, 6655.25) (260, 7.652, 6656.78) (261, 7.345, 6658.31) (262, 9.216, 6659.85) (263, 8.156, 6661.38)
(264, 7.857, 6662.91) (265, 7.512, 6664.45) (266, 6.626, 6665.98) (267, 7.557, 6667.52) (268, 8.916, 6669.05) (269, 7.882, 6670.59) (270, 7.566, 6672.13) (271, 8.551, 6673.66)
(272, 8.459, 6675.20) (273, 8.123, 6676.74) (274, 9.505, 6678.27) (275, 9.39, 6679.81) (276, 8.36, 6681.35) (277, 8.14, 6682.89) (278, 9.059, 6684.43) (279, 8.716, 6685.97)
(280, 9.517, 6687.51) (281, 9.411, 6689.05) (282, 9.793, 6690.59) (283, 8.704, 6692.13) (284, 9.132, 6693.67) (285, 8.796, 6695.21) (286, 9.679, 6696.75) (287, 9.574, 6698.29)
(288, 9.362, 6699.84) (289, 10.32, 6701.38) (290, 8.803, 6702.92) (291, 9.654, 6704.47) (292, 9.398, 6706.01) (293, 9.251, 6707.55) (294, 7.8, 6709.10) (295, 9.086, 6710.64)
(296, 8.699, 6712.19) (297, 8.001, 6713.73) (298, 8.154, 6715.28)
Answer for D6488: 0.12 mag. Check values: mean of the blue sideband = 6.99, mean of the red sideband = 8.5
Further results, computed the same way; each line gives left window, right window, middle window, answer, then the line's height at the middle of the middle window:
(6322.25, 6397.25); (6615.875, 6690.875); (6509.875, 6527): 0.32 mag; 7.7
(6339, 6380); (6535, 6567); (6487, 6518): 0.18 mag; 8.14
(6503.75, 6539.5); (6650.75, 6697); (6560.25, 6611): -0.15 mag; 7.36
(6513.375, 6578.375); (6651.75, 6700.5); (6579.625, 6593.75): -0.10 mag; 7.91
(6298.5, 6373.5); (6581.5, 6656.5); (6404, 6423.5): 0.06 mag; 7.47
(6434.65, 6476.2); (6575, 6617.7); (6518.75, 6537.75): 0.24 mag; 8.08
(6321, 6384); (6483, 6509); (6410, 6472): -0.10 mag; 7.04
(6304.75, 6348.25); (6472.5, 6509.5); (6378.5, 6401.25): 0.01 mag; 7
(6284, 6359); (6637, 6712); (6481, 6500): 0.12 mag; 7.73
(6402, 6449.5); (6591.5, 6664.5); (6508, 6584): 0.07 mag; 7.99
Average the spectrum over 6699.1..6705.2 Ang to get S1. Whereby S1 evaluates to 9.53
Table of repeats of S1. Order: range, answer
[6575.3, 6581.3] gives 7.29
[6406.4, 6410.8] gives 6.54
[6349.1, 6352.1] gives 6.11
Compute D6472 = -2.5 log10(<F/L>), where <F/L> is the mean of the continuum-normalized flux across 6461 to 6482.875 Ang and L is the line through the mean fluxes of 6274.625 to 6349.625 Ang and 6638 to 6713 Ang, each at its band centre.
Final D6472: 0.08 mag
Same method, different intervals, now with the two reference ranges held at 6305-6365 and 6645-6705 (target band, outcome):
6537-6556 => -0.050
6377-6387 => 0.055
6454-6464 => -0.053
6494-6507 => 0.092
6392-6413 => 0.092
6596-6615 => -0.049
